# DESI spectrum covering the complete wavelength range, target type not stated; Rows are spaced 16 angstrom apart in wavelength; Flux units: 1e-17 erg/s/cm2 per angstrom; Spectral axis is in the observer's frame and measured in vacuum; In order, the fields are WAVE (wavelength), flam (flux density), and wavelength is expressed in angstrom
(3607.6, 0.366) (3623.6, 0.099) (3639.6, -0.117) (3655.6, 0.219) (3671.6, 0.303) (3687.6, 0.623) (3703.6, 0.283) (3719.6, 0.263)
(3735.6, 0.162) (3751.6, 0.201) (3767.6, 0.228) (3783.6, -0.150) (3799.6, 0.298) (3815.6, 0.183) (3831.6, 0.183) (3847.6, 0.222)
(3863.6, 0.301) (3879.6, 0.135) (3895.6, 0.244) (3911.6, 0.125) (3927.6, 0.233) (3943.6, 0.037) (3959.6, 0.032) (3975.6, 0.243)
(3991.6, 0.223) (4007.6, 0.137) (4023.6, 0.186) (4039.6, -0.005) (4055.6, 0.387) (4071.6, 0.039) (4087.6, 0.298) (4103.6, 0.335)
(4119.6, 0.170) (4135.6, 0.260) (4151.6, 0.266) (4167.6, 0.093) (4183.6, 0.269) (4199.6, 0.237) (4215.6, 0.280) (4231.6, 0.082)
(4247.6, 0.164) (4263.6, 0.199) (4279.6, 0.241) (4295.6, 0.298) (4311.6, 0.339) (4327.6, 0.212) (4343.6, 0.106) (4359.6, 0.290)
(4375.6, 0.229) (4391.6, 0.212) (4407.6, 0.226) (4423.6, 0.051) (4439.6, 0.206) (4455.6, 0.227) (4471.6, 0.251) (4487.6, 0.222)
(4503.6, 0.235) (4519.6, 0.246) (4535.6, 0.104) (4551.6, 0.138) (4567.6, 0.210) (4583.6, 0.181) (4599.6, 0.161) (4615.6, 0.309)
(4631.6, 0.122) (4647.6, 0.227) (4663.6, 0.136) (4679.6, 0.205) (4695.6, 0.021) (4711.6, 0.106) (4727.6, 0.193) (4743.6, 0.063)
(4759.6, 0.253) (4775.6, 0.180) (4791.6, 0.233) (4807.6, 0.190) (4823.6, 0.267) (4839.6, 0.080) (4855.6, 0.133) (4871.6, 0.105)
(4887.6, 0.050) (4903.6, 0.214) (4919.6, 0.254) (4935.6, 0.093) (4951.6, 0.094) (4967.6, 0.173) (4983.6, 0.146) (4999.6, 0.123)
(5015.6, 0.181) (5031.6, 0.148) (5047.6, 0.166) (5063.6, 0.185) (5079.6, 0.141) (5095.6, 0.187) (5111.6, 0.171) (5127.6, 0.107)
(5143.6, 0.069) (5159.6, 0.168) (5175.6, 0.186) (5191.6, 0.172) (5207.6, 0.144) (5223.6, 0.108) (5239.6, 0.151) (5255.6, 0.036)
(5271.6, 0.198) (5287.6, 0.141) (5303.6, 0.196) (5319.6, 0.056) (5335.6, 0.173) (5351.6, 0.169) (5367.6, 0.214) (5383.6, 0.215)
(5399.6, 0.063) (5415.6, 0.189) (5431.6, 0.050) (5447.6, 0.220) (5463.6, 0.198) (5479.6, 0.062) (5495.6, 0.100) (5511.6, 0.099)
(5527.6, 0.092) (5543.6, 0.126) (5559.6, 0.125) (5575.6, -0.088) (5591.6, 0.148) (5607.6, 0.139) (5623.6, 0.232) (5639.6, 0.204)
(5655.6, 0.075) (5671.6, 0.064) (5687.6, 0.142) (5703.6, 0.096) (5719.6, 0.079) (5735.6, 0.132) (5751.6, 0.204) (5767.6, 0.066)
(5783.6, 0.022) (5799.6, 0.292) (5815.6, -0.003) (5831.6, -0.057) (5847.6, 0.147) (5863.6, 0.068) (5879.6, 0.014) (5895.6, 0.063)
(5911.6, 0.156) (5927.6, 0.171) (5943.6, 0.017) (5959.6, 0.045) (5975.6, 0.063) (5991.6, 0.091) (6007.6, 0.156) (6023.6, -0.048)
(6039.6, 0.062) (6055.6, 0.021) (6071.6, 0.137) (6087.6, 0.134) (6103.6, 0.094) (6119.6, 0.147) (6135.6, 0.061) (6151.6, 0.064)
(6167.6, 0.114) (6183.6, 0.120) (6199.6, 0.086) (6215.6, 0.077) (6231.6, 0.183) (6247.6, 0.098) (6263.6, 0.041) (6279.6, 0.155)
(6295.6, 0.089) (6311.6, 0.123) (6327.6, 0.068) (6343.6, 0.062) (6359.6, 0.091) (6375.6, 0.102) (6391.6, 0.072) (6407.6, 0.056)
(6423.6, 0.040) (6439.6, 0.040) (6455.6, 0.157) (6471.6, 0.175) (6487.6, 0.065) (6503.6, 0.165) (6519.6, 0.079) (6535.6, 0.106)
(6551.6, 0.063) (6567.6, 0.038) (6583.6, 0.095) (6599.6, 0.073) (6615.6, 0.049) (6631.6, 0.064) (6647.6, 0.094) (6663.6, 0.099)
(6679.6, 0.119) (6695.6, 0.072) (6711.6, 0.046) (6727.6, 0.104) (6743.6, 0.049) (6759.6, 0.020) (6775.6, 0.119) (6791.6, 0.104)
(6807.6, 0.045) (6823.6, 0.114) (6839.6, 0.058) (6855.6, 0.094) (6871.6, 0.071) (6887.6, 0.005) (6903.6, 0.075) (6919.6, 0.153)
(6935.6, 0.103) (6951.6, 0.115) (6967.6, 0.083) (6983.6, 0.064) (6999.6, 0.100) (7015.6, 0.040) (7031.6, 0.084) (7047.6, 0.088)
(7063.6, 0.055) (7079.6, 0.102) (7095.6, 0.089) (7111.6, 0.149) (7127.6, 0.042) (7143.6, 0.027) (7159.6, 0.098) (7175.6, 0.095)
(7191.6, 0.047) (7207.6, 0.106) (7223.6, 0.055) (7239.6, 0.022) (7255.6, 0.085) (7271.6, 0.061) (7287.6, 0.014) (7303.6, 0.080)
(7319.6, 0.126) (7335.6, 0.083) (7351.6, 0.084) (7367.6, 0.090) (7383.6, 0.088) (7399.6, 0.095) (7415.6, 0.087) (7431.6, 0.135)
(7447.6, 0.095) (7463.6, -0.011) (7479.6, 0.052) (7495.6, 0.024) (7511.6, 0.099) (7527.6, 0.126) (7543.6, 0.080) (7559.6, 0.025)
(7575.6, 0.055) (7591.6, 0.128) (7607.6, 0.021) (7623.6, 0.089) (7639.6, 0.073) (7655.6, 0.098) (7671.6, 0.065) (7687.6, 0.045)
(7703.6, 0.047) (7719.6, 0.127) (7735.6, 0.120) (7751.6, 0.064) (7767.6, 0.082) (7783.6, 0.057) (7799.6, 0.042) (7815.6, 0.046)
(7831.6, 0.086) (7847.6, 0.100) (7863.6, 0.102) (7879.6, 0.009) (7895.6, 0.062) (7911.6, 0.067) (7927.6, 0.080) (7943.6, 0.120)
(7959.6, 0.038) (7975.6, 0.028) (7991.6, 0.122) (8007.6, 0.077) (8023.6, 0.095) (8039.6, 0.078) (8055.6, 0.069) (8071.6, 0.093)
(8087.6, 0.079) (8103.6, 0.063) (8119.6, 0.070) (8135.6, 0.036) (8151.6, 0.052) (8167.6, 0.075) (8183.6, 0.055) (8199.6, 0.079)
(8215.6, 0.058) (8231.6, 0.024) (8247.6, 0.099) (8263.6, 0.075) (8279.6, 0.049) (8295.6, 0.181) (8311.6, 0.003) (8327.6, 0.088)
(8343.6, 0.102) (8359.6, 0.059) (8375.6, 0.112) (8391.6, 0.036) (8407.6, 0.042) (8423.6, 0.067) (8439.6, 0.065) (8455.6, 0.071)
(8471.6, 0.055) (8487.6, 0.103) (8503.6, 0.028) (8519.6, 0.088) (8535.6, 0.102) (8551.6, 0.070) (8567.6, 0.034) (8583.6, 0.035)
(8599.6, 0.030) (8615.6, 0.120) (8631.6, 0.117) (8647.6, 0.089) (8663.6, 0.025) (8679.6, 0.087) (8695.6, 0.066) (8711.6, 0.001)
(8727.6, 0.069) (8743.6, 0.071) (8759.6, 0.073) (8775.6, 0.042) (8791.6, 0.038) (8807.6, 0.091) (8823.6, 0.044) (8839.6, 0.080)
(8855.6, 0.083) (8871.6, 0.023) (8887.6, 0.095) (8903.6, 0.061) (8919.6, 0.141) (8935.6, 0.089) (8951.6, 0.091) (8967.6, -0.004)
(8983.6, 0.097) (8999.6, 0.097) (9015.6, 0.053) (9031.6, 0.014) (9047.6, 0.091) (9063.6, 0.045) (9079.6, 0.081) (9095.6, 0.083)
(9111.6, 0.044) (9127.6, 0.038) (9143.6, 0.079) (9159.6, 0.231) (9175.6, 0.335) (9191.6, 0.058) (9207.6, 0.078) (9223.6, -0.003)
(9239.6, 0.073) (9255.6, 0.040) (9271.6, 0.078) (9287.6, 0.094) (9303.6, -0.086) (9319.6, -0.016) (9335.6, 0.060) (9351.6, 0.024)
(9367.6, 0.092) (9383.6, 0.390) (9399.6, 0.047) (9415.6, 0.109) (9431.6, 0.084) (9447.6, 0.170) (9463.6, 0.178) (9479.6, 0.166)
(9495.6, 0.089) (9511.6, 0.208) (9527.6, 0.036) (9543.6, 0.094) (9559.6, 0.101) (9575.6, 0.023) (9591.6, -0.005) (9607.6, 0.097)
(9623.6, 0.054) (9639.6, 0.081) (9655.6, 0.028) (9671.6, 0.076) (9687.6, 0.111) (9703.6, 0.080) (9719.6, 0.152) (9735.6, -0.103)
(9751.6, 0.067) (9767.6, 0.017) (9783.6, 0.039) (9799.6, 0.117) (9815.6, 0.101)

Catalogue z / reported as 1.46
